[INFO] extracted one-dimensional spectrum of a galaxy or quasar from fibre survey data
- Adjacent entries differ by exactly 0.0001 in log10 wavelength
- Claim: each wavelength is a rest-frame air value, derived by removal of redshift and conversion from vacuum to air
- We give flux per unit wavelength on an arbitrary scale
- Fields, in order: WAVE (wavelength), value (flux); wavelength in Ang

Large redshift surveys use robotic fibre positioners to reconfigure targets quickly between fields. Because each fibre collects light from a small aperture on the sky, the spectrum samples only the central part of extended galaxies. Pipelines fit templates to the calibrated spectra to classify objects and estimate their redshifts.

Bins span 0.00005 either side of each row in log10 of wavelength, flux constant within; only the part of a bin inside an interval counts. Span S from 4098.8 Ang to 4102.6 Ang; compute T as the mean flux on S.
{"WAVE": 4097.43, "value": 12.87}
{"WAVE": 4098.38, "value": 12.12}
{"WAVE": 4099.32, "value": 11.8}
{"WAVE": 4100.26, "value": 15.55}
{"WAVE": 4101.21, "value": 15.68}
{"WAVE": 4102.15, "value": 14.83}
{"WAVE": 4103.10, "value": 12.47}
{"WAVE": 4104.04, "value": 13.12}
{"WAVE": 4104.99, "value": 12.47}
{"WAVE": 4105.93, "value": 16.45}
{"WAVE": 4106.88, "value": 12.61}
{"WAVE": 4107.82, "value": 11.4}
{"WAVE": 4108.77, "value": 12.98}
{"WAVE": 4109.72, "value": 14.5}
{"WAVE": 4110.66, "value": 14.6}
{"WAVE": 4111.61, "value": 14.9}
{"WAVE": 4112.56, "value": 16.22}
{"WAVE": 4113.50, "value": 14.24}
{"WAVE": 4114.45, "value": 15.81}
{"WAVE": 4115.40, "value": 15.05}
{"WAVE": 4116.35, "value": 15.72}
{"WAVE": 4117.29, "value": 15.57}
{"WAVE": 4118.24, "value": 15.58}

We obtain 14.5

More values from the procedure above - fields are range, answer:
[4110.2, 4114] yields 15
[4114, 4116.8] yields 15.5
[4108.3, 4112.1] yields 14.2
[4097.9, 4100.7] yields 13.1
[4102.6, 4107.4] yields 13.4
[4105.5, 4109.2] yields 13.3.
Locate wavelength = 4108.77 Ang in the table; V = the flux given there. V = 12.98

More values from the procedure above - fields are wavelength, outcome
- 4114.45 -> 15.81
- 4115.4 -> 15.05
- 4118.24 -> 15.58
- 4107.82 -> 11.4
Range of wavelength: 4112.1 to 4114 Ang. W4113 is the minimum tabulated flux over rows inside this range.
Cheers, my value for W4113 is 14.24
